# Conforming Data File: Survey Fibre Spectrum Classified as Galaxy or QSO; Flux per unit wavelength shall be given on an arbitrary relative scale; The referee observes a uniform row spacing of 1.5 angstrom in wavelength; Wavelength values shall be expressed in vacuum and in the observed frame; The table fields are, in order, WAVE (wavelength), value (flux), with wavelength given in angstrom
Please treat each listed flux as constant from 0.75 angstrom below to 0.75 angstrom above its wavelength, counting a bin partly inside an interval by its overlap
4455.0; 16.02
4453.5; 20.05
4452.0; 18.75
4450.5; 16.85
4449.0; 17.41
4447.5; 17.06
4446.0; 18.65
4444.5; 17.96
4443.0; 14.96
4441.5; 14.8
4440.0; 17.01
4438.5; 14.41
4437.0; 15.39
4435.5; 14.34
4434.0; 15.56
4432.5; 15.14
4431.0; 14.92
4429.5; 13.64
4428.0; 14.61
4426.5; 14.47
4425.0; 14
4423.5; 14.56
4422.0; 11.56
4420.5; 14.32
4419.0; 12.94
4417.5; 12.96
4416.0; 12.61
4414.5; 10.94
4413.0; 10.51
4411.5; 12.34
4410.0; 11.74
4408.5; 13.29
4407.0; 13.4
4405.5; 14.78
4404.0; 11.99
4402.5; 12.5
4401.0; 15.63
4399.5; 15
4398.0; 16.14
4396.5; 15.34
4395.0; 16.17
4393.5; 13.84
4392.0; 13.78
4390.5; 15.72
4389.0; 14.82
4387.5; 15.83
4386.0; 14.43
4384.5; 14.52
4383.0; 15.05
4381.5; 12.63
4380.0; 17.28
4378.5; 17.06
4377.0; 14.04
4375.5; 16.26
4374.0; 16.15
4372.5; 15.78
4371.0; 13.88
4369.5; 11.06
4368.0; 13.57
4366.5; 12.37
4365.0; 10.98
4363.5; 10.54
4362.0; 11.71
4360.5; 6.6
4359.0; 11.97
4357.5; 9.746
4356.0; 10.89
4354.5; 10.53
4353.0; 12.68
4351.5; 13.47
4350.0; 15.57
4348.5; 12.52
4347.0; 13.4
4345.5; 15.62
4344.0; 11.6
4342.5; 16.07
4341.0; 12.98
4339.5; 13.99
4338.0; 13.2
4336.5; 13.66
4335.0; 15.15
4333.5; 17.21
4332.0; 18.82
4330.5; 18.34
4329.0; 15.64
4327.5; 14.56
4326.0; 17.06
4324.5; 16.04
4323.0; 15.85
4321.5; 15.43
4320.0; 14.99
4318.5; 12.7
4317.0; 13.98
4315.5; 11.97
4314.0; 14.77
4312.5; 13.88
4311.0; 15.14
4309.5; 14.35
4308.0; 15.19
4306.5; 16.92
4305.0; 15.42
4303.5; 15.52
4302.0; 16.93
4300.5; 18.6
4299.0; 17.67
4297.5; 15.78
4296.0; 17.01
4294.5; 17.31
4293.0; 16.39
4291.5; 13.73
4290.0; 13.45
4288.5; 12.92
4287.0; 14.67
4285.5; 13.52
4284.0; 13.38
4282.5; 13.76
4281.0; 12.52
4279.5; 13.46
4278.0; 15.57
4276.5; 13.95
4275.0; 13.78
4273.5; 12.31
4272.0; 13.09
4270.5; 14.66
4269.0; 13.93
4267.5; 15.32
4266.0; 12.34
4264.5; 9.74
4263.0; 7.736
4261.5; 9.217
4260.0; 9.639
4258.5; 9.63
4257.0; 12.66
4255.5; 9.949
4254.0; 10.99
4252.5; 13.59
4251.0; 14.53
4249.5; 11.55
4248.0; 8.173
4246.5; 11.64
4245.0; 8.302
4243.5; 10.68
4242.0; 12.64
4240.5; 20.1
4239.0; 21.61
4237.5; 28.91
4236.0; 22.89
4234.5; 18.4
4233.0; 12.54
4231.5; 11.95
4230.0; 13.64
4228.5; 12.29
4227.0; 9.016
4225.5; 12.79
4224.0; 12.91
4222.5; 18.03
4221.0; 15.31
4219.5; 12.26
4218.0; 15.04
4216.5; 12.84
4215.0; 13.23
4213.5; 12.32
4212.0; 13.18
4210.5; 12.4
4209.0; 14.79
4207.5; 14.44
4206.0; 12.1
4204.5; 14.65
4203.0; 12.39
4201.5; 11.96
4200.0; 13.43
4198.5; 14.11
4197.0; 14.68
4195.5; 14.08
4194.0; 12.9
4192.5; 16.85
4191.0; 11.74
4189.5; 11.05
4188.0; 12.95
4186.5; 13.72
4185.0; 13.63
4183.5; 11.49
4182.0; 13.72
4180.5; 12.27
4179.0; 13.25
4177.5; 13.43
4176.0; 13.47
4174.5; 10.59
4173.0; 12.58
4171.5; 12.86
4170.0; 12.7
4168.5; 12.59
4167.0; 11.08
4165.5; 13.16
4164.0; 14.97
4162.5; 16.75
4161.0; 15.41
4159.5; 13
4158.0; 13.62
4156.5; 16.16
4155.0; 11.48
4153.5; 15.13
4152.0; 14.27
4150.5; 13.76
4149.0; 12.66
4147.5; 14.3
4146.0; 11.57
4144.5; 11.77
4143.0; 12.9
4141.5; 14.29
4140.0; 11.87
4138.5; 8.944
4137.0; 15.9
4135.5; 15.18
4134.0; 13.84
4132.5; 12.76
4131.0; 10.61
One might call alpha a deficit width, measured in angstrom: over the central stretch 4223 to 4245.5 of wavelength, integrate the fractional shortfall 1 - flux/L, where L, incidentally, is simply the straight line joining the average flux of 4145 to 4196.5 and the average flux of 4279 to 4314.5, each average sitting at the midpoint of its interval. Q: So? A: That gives -1.77 angstrom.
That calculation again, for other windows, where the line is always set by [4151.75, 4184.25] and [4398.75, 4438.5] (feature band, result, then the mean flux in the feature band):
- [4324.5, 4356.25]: -2.4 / 14.5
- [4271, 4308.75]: -4.0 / 14.9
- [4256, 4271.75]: 2.3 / 11.5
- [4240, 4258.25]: 2.1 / 11.9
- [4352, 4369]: 3.1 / 11.1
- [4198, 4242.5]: -4.5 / 14.8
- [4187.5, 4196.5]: 0.0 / 13.3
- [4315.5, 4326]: -1.0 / 14.8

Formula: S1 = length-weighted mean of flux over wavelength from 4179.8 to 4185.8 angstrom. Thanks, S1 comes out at 12.8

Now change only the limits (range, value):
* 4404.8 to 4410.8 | 13.3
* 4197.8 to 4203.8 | 13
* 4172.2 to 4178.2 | 12.5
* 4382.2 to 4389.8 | 14.9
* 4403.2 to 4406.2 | 13.3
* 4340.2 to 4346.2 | 14.1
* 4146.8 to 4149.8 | 13.5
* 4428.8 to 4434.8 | 14.8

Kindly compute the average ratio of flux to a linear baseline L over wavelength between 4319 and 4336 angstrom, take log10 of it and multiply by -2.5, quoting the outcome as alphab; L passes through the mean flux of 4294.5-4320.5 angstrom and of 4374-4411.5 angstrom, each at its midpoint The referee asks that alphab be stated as -0.07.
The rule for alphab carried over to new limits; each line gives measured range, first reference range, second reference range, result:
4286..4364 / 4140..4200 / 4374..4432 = -0.04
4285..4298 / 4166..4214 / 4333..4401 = -0.11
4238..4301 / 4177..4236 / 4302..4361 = 0.04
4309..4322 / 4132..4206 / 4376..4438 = -0.02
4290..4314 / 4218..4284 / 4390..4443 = -0.17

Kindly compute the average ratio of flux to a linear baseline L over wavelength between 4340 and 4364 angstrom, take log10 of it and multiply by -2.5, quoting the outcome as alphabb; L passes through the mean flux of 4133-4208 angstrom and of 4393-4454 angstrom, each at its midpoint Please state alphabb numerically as 0.16 mag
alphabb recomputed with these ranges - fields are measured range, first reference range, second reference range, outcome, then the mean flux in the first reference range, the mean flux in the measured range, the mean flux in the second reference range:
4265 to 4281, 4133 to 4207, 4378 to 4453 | 0.01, 13.3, 13.7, 14.7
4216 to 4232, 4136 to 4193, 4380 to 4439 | 0.01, 13.2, 13.3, 14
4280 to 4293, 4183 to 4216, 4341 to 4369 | -0.08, 13.3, 13.7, 12.2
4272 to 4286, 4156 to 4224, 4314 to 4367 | 0.00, 13.5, 13.6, 13.7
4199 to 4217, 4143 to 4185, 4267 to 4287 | 0.03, 13.3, 13.2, 13.8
